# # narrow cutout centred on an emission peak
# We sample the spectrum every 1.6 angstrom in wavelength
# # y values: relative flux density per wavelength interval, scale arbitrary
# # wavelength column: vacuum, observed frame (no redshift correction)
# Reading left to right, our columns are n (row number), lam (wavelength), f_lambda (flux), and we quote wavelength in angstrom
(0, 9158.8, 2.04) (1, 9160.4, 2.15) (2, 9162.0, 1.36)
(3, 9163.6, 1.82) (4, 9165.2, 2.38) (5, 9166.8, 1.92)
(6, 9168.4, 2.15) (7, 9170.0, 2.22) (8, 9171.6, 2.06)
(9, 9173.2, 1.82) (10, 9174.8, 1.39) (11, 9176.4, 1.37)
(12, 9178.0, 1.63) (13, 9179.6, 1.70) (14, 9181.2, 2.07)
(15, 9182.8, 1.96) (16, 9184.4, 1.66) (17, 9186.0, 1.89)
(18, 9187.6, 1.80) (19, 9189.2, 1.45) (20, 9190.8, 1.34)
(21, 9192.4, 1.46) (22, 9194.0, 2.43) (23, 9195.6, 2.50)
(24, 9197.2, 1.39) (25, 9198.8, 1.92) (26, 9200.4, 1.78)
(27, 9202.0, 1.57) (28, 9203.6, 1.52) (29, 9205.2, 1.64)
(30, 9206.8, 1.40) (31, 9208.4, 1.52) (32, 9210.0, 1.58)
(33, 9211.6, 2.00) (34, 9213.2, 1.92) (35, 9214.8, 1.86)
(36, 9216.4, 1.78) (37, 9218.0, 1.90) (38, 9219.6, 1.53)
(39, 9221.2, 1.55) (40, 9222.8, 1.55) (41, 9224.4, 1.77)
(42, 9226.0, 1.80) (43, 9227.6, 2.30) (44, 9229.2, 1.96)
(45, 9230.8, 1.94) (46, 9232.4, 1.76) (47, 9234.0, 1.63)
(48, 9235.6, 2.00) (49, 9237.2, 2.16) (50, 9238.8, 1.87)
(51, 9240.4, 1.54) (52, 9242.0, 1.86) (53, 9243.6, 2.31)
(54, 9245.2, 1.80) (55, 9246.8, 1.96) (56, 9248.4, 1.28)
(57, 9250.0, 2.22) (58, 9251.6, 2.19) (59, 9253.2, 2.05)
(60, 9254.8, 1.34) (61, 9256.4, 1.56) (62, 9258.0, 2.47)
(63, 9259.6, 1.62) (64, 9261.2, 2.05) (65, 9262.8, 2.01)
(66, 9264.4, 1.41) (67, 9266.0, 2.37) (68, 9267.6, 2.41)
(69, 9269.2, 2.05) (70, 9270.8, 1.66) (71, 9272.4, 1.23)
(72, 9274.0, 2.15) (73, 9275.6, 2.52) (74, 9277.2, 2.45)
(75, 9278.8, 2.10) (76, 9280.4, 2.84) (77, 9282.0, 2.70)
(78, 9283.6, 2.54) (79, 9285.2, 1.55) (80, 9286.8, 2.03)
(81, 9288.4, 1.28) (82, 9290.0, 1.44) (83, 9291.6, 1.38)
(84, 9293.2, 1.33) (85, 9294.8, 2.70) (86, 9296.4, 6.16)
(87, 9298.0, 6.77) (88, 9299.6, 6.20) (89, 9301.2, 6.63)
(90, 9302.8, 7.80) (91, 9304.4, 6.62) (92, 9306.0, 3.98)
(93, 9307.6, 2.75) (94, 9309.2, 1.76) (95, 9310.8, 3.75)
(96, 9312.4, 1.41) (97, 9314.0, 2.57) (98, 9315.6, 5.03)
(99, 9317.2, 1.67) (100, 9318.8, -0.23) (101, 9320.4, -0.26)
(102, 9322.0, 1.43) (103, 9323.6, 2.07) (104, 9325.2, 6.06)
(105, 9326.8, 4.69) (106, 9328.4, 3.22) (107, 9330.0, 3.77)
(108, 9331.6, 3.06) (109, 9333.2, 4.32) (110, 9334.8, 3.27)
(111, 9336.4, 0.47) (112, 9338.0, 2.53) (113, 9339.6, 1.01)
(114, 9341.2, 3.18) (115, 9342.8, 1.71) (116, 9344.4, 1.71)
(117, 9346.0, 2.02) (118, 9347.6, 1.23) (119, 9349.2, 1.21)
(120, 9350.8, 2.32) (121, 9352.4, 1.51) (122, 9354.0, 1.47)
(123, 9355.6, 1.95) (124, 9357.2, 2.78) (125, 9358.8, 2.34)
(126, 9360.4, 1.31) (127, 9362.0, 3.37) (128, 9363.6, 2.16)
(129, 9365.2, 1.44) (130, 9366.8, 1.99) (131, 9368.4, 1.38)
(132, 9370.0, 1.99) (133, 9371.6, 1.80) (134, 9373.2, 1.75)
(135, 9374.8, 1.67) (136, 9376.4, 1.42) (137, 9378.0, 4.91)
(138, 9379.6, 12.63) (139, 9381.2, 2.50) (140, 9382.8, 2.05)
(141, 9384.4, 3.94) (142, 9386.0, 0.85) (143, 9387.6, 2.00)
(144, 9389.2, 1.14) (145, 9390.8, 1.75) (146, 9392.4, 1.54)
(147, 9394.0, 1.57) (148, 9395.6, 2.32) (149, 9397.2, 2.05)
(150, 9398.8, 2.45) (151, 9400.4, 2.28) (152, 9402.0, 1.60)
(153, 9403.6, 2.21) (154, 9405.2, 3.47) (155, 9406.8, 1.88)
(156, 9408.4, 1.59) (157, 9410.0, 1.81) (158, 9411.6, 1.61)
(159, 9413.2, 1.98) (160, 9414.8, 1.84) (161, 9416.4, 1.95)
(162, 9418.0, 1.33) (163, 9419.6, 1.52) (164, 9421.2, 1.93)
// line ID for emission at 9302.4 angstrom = H-alpha 6563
